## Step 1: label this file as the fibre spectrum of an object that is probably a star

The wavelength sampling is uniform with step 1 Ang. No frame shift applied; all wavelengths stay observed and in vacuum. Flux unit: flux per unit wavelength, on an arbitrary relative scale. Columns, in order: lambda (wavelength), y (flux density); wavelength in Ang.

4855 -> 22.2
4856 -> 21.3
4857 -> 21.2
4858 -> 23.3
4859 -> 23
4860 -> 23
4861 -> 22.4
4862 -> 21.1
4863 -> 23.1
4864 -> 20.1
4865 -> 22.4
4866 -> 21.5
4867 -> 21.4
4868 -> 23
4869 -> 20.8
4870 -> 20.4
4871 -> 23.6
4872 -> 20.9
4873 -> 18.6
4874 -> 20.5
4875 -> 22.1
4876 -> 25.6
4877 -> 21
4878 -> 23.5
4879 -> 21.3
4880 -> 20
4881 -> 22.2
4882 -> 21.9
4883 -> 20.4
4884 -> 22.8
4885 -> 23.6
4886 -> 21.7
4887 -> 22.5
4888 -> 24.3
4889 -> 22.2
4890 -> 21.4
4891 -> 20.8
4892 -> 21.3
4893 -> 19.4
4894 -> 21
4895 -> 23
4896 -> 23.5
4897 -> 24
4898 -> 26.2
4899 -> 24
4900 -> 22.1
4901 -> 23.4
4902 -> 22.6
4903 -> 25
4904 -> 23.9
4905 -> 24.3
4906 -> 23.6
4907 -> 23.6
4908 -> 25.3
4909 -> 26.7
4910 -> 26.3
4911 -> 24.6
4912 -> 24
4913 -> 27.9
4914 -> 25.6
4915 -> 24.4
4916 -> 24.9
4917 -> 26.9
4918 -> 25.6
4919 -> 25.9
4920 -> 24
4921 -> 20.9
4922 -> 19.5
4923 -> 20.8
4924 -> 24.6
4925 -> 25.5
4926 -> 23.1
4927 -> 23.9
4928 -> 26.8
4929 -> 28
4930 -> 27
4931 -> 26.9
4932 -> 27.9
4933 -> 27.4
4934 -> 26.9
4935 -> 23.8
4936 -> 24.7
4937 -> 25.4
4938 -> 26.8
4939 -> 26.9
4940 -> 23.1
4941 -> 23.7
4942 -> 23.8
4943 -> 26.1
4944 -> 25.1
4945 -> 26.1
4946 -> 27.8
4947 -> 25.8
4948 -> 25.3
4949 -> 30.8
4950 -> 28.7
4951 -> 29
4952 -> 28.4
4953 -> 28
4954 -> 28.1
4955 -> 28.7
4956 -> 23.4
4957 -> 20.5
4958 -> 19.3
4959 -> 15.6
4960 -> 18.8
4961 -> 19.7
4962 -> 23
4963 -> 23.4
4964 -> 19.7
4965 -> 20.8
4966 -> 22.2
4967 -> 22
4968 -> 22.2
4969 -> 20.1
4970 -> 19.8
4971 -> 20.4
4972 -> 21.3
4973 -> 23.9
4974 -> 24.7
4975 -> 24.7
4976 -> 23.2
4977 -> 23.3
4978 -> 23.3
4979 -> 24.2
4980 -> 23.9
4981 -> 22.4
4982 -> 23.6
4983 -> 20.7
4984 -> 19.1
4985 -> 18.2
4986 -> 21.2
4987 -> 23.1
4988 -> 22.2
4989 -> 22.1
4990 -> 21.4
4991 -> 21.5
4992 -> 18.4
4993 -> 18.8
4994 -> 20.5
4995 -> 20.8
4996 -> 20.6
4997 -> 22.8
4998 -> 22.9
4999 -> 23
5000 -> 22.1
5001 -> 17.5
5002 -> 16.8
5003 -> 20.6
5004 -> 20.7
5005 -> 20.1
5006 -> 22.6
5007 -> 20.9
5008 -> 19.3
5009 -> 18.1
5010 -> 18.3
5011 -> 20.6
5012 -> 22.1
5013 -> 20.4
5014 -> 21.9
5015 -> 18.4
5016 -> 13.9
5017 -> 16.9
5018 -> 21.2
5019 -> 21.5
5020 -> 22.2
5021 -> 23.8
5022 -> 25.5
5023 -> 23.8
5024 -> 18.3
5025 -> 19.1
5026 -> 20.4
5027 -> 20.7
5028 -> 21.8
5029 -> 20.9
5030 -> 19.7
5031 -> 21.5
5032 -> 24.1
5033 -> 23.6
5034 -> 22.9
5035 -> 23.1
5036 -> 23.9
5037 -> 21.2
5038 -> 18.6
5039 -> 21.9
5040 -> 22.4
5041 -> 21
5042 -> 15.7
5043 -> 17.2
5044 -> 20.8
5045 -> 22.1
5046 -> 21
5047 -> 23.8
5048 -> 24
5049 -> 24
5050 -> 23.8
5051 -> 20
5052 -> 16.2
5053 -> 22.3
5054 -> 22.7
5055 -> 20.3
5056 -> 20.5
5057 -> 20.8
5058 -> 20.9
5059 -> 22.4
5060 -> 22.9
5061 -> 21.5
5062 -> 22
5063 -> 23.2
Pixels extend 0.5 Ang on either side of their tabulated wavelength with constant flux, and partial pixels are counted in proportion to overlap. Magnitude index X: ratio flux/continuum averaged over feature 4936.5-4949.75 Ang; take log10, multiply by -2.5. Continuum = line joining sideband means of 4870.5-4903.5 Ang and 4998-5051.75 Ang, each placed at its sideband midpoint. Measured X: -0.19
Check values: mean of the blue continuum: 22.3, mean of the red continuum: 20.9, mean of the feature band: 26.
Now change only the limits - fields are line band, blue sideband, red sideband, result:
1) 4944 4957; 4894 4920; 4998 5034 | -0.18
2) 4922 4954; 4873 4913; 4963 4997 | -0.17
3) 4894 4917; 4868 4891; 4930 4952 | -0.03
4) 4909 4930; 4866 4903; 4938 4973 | -0.08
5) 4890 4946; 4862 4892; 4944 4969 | -0.07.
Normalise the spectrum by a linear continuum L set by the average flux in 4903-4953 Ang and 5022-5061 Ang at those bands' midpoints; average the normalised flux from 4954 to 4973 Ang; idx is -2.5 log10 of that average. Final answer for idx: 0.133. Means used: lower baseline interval 25.5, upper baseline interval 21.4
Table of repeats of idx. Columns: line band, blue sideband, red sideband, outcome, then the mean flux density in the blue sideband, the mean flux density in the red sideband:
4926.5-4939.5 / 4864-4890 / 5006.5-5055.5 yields -0.218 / 21.9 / 21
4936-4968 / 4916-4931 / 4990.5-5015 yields -0.058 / 24.6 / 20.4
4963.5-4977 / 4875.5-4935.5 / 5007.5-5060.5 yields 0.022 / 23.9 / 21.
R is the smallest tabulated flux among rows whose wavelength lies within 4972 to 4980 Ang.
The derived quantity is 21.3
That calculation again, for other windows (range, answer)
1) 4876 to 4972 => 15.6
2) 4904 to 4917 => 23.6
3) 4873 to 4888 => 18.6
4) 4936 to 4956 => 23.1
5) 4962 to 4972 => 19.7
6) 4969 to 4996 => 18.2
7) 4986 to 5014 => 16.8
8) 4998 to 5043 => 13.9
